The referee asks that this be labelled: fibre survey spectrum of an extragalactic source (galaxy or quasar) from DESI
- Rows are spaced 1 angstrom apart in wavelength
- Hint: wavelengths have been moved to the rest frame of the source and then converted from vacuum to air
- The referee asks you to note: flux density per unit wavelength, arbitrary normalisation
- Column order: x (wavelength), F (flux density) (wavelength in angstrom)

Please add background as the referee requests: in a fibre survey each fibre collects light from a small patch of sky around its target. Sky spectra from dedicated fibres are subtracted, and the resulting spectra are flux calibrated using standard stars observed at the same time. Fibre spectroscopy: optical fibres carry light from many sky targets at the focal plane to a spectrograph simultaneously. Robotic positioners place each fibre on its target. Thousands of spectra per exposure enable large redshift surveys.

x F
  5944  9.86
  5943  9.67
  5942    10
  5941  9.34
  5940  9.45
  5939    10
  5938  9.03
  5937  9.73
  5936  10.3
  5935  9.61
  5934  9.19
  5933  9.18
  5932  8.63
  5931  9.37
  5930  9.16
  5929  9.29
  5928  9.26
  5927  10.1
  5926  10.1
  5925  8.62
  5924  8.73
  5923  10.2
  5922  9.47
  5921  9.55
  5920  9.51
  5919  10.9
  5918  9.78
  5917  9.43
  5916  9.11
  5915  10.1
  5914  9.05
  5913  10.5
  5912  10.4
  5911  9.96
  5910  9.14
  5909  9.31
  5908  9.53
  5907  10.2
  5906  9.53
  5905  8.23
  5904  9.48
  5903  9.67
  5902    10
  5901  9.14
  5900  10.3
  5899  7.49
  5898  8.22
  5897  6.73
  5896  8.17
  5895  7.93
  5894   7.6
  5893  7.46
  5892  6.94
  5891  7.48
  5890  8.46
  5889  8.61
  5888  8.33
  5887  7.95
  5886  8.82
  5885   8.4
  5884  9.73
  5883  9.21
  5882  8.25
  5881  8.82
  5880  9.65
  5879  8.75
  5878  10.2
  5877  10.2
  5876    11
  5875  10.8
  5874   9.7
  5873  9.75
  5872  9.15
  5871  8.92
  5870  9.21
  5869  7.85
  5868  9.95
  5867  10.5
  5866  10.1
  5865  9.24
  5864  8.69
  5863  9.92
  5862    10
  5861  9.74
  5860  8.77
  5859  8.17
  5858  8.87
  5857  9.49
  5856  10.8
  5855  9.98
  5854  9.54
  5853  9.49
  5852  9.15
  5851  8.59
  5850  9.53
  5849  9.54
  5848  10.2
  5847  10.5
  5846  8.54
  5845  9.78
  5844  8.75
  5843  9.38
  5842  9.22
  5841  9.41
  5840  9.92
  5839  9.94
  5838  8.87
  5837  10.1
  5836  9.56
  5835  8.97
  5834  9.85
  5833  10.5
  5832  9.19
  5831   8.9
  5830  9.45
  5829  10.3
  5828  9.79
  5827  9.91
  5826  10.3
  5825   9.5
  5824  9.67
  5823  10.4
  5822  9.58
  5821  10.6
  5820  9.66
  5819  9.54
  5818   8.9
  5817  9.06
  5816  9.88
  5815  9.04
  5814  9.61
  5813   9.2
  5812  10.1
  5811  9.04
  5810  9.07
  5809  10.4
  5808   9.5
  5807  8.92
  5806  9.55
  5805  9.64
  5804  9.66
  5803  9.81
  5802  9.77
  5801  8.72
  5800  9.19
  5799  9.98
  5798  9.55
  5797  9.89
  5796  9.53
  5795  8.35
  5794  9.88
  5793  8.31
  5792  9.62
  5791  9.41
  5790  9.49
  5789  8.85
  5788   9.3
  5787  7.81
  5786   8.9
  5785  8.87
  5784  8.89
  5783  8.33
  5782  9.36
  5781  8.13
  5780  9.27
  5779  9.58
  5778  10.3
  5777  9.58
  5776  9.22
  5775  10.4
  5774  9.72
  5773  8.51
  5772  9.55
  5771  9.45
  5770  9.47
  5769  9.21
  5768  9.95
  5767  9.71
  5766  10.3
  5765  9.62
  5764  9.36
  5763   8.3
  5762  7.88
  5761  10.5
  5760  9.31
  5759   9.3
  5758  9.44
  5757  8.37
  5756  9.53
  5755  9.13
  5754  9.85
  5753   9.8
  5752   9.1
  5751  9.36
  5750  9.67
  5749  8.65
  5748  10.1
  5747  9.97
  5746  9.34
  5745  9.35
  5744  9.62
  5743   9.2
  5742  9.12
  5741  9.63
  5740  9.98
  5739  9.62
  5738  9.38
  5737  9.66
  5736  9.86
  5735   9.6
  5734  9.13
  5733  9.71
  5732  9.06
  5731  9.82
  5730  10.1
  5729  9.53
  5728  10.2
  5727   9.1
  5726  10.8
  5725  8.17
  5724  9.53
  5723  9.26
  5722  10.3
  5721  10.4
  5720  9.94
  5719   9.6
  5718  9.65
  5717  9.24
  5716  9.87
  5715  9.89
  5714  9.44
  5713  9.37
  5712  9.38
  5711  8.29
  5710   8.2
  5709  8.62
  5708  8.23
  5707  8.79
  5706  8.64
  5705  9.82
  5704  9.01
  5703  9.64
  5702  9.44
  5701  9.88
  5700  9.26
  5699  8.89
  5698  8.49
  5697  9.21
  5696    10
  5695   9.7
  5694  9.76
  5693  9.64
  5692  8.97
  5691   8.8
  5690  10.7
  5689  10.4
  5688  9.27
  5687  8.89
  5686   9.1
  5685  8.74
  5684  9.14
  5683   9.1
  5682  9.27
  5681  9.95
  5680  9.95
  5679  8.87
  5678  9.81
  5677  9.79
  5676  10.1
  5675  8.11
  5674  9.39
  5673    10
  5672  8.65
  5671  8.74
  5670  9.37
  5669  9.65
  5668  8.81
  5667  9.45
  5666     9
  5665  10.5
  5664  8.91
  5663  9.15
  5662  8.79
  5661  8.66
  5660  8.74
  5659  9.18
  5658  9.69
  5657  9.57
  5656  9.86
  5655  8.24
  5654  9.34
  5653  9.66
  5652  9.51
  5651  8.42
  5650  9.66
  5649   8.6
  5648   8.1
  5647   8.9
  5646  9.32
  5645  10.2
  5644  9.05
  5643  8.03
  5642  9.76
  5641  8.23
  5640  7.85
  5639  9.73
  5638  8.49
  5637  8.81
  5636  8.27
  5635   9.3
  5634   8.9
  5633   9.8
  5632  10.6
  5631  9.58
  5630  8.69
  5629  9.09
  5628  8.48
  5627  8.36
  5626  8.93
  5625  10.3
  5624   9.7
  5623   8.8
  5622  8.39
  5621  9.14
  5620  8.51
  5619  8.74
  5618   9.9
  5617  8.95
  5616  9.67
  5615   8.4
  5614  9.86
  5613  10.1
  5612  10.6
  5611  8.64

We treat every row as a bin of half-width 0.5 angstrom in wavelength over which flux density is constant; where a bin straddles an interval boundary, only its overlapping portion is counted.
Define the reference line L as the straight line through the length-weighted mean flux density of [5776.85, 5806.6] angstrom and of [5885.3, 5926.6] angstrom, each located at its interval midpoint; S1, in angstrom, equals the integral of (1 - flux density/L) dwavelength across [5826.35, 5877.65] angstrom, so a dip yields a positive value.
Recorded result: -2.4 angstrom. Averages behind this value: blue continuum 9.25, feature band 9.57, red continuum 9.03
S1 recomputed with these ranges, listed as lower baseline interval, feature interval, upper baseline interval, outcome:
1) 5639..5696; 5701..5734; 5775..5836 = -0.3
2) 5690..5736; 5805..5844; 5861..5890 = -1.0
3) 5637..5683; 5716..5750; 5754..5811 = -1.3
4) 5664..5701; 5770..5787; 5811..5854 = 0.5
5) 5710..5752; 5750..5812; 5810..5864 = 1.4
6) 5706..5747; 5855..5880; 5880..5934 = -1.2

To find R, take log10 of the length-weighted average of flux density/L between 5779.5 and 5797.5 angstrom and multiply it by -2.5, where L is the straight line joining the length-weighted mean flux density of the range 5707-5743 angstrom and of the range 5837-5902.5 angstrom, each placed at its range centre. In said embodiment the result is 0.037 mag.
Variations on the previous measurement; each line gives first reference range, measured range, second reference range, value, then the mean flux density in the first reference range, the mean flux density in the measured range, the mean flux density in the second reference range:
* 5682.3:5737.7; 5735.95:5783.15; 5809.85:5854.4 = 0.01 mag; 9.4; 9.42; 9.56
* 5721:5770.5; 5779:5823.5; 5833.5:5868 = 0.02 mag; 9.5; 9.33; 9.51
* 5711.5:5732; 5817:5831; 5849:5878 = -0.02 mag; 9.66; 9.76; 9.55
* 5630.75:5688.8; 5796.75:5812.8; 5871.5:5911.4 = -0.06 mag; 9.19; 9.54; 8.95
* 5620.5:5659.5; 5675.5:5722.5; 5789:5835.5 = -0.02 mag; 9.09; 9.39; 9.54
